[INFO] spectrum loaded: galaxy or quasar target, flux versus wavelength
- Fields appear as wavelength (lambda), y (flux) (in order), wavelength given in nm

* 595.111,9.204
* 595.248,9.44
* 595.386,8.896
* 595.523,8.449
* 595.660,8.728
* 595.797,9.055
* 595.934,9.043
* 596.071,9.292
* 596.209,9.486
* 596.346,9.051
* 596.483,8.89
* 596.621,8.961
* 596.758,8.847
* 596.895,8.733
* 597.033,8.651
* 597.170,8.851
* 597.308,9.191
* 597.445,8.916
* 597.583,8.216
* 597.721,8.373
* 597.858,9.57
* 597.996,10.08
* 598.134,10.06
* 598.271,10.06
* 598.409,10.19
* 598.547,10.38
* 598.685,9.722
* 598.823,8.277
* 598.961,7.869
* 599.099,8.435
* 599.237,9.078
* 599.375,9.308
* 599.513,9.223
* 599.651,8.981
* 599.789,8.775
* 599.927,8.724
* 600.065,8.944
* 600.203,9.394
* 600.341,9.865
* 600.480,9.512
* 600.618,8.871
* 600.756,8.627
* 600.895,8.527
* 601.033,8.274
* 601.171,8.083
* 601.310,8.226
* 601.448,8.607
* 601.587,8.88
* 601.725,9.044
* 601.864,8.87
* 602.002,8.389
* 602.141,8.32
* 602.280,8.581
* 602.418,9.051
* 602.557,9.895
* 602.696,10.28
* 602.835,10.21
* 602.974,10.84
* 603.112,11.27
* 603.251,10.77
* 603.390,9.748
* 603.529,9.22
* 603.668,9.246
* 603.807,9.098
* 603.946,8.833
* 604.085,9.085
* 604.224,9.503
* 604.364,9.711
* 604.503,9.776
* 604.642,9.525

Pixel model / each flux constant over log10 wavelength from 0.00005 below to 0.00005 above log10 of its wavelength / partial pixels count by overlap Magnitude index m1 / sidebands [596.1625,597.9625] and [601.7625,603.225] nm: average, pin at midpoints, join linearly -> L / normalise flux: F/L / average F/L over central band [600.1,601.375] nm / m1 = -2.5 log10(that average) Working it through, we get 0.07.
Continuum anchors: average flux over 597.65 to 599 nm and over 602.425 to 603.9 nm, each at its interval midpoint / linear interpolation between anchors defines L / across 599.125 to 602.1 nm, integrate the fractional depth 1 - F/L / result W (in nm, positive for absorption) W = 0.27 nm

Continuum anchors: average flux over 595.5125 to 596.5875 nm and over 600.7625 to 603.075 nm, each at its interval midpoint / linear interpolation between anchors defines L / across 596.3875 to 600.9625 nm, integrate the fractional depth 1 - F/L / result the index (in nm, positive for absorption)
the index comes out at -0.03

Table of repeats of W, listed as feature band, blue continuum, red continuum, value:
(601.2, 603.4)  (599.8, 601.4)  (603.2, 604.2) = -0.06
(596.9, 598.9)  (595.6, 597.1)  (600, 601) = -0.06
